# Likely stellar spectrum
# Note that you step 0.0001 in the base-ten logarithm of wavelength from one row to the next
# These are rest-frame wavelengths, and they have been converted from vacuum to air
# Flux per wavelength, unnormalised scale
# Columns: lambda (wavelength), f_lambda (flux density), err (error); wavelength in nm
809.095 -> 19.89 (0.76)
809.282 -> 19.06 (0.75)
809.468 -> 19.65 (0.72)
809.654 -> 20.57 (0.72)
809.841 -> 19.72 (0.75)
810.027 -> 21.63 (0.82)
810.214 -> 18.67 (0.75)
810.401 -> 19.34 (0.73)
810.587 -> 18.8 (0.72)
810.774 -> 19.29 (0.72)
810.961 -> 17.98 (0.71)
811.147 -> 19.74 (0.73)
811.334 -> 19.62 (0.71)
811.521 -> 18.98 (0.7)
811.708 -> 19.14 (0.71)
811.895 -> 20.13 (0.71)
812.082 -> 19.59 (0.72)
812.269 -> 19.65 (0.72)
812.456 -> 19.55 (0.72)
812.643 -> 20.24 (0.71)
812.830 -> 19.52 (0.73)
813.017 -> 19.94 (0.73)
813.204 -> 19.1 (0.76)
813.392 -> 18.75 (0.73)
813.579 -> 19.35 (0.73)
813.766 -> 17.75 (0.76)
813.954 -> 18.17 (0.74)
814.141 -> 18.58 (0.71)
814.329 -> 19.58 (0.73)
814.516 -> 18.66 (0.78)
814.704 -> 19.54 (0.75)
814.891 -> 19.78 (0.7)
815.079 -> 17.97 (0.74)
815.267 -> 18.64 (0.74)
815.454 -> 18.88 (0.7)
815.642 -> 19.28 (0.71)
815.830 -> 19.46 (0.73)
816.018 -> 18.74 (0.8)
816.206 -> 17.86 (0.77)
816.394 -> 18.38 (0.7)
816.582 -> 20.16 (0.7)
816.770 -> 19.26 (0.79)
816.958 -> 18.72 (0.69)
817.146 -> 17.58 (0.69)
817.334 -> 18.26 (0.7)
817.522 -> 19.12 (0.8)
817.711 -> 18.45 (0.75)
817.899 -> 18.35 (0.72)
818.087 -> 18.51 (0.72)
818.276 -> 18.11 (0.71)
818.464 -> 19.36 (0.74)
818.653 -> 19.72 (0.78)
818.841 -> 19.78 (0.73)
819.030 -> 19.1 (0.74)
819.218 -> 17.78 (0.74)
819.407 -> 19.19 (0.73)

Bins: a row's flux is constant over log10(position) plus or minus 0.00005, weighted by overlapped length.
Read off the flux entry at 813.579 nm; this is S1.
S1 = 19.35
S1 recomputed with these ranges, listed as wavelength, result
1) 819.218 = 17.78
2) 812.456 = 19.55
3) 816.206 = 17.86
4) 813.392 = 18.75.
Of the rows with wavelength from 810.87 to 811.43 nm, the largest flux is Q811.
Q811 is 19.74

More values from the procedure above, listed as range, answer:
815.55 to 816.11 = 19.46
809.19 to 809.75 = 20.57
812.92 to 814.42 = 19.94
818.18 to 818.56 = 19.36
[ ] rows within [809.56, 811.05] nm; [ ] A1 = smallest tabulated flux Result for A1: 17.98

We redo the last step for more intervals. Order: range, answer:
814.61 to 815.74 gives 17.97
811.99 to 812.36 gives 19.59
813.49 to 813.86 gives 17.75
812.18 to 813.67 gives 18.75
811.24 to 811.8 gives 18.98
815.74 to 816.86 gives 17.86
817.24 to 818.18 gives 18.26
